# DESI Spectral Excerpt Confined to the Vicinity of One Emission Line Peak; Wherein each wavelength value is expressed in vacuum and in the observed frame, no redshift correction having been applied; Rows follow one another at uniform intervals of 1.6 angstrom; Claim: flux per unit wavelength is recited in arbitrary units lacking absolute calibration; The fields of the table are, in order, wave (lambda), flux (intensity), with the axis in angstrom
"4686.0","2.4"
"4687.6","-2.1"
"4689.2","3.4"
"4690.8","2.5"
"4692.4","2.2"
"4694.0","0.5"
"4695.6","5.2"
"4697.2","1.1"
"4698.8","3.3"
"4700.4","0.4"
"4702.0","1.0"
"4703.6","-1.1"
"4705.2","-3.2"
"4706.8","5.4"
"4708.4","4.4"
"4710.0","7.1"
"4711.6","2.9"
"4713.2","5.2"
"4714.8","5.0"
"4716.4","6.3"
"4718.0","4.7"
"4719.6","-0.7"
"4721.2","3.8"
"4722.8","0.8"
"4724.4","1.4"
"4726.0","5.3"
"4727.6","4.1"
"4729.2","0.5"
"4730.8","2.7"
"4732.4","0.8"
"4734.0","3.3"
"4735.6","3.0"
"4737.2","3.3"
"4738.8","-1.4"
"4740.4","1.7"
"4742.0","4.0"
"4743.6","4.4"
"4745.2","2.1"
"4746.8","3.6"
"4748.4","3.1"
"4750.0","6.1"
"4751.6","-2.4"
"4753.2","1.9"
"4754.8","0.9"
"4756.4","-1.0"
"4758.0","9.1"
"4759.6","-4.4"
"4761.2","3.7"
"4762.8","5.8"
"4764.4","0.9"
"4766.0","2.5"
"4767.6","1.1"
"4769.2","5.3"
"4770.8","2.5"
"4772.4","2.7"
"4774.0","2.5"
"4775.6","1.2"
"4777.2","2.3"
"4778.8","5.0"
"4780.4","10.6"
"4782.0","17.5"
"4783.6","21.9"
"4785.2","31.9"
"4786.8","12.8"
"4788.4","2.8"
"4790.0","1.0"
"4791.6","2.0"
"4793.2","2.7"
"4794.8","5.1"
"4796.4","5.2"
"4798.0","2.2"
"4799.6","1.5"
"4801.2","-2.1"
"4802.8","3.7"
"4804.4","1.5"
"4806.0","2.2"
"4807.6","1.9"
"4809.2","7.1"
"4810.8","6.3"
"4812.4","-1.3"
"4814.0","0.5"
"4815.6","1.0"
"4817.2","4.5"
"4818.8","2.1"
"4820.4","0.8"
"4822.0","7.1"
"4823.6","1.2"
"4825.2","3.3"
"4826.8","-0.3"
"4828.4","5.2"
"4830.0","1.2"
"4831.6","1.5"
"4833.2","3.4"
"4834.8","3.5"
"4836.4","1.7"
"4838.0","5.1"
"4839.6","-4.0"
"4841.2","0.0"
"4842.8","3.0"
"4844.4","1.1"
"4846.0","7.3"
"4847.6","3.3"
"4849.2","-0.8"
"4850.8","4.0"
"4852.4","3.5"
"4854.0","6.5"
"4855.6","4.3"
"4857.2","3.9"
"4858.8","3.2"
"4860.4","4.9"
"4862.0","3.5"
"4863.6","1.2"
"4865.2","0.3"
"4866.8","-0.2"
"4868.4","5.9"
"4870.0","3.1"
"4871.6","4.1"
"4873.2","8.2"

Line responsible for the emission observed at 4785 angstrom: [O II]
